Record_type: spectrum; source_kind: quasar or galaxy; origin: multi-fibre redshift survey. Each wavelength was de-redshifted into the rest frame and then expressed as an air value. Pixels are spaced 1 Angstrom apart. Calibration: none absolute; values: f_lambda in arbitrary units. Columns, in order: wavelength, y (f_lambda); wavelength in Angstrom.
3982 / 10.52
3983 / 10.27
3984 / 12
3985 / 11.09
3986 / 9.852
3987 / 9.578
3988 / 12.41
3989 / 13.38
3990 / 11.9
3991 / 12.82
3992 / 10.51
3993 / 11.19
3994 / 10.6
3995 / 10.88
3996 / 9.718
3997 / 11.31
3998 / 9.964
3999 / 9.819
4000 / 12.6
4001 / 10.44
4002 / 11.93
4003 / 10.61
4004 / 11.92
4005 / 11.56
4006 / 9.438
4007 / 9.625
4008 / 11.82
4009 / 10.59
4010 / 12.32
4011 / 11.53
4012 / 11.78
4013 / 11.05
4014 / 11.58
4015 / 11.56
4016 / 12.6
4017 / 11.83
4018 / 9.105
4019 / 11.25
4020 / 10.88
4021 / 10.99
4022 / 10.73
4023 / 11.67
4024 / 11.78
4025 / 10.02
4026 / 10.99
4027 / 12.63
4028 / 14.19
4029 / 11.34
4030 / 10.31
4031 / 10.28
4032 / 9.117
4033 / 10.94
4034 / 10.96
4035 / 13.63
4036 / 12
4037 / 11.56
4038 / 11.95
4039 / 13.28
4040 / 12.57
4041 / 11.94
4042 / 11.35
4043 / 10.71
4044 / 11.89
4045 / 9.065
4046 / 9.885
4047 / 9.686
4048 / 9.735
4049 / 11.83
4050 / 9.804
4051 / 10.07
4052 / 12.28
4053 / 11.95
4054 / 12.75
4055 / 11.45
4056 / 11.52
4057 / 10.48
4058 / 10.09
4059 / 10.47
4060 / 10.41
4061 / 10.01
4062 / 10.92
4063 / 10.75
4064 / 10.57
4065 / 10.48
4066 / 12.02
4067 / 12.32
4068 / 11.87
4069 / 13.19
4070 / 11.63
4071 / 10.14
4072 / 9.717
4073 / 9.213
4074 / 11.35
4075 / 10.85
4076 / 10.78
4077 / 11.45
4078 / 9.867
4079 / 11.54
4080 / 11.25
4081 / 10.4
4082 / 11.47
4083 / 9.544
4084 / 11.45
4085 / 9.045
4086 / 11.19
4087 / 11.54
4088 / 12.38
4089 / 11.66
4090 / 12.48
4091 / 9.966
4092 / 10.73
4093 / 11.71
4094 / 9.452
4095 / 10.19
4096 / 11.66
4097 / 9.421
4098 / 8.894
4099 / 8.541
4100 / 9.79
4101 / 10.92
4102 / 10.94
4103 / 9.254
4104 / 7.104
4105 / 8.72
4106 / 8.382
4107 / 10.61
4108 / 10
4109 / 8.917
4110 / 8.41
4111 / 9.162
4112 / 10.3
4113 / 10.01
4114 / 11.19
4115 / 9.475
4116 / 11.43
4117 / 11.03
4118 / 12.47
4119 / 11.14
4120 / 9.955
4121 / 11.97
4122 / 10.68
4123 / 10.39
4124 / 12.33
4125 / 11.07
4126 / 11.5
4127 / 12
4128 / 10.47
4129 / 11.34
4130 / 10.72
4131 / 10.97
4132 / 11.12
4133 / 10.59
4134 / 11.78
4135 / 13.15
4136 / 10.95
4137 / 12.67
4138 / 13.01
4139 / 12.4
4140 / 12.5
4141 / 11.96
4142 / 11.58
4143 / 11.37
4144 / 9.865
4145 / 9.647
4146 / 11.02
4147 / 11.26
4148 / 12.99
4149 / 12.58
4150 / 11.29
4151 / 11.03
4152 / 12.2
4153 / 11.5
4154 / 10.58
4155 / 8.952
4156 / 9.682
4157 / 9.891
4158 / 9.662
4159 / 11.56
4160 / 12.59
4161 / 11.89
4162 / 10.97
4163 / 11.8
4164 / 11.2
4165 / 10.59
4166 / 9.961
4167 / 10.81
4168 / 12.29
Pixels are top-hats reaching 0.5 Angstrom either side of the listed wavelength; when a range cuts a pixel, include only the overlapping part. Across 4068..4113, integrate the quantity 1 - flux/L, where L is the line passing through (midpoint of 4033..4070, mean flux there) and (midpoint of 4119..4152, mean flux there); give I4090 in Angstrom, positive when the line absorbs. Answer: 3.9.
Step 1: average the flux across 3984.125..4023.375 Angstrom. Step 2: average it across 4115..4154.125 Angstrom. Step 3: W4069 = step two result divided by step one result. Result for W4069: 1.03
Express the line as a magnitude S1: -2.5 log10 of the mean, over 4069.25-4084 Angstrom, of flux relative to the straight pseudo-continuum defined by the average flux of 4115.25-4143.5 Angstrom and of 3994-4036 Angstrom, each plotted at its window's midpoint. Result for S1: 0.06 mag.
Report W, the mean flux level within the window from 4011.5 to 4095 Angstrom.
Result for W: 11.1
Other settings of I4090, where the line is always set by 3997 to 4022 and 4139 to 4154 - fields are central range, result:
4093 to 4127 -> 3.5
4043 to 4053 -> 0.6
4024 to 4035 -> -0.1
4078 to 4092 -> 0.4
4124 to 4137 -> 0.1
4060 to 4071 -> 0.0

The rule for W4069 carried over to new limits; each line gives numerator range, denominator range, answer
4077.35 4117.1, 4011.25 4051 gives 0.91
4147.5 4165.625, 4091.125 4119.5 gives 1.12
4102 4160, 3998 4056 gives 0.97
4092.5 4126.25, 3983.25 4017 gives 0.91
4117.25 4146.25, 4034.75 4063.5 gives 1.02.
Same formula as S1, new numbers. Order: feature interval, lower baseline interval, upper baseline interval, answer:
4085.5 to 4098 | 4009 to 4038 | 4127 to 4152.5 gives 0.051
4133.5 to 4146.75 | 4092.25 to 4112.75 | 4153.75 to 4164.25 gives -0.125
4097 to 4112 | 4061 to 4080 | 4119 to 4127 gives 0.194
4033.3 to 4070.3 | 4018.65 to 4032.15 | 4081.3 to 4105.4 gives -0.039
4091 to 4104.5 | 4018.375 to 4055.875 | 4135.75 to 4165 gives 0.144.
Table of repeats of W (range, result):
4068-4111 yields 10.4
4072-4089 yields 10.8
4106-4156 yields 11.1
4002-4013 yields 11.2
